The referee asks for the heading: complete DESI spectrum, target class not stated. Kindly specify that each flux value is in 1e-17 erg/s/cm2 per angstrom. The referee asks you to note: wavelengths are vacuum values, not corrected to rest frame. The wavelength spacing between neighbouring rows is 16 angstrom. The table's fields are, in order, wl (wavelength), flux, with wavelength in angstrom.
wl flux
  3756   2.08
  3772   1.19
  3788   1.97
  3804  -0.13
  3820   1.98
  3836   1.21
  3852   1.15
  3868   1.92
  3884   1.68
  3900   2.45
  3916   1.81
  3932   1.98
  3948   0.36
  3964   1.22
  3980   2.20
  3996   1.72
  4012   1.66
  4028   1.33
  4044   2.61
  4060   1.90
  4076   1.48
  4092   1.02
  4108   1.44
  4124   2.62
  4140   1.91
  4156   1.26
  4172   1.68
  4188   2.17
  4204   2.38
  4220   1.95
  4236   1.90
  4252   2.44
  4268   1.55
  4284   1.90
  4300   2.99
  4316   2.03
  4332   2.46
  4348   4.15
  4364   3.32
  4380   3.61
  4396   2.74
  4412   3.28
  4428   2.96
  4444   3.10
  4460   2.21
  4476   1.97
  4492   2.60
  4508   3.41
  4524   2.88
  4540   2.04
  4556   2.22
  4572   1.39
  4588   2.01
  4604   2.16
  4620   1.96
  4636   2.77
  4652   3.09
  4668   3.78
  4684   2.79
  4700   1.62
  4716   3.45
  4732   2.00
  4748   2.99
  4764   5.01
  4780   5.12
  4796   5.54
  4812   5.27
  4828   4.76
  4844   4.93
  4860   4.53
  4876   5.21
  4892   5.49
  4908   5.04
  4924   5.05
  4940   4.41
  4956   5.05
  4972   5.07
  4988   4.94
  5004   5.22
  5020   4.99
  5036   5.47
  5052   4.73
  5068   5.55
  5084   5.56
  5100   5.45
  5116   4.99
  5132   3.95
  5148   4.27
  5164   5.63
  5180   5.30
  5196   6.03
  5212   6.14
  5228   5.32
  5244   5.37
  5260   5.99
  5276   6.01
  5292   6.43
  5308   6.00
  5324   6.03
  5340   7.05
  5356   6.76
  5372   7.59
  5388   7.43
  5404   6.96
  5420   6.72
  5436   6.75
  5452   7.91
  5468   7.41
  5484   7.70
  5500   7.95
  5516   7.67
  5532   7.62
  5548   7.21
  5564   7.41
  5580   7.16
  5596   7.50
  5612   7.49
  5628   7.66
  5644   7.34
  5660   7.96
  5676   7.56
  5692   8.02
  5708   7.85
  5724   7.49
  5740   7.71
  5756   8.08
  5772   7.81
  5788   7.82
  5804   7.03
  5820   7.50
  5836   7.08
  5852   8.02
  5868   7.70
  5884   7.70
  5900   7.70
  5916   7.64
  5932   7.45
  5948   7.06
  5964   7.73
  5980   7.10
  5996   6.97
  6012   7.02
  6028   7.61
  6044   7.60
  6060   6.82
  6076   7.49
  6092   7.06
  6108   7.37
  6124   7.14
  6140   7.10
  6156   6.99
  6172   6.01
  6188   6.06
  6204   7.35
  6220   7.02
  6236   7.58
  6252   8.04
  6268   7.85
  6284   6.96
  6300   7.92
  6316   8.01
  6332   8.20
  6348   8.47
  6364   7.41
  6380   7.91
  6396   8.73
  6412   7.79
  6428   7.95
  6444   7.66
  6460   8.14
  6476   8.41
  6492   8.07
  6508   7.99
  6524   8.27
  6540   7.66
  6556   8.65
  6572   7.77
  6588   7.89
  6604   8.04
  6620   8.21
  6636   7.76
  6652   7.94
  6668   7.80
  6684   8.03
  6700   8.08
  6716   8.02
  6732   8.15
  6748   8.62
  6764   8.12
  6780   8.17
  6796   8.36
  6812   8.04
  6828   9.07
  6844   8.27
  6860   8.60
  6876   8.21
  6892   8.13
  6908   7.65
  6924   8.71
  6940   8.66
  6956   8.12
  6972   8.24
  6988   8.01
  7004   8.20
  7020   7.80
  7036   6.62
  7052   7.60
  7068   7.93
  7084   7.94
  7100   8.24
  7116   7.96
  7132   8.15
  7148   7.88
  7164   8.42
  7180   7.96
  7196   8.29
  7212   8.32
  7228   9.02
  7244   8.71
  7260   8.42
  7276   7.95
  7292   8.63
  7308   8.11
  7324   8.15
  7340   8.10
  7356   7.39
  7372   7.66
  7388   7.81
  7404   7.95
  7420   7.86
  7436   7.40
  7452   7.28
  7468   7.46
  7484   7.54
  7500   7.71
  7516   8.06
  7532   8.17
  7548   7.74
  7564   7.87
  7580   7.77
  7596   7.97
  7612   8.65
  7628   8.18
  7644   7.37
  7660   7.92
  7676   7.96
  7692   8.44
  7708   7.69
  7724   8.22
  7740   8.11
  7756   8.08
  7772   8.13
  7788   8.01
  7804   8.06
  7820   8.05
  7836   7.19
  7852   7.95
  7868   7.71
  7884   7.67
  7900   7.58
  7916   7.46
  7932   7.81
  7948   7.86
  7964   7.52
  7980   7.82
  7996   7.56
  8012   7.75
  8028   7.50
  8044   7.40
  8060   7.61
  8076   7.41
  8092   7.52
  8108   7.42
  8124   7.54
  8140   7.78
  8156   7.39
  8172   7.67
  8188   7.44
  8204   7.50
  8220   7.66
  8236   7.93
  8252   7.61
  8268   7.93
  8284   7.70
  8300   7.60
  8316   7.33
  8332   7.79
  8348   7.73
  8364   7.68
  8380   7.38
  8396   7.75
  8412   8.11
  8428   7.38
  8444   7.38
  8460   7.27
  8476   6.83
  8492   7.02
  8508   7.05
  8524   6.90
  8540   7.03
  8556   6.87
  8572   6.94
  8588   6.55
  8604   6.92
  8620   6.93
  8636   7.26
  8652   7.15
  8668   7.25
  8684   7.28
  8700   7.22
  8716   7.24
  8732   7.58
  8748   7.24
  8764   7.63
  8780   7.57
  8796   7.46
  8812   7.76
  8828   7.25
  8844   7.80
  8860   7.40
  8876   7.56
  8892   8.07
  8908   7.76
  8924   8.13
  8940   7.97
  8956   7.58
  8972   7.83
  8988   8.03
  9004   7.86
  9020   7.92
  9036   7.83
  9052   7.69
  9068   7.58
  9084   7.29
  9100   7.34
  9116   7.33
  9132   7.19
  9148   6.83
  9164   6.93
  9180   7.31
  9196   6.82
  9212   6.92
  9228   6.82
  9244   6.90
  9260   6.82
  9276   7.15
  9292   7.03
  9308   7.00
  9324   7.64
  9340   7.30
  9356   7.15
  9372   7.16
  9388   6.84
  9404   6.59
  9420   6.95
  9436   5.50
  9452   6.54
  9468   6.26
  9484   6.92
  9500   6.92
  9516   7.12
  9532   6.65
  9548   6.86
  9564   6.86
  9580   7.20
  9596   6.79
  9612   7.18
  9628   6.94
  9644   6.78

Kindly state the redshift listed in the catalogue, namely 0.194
